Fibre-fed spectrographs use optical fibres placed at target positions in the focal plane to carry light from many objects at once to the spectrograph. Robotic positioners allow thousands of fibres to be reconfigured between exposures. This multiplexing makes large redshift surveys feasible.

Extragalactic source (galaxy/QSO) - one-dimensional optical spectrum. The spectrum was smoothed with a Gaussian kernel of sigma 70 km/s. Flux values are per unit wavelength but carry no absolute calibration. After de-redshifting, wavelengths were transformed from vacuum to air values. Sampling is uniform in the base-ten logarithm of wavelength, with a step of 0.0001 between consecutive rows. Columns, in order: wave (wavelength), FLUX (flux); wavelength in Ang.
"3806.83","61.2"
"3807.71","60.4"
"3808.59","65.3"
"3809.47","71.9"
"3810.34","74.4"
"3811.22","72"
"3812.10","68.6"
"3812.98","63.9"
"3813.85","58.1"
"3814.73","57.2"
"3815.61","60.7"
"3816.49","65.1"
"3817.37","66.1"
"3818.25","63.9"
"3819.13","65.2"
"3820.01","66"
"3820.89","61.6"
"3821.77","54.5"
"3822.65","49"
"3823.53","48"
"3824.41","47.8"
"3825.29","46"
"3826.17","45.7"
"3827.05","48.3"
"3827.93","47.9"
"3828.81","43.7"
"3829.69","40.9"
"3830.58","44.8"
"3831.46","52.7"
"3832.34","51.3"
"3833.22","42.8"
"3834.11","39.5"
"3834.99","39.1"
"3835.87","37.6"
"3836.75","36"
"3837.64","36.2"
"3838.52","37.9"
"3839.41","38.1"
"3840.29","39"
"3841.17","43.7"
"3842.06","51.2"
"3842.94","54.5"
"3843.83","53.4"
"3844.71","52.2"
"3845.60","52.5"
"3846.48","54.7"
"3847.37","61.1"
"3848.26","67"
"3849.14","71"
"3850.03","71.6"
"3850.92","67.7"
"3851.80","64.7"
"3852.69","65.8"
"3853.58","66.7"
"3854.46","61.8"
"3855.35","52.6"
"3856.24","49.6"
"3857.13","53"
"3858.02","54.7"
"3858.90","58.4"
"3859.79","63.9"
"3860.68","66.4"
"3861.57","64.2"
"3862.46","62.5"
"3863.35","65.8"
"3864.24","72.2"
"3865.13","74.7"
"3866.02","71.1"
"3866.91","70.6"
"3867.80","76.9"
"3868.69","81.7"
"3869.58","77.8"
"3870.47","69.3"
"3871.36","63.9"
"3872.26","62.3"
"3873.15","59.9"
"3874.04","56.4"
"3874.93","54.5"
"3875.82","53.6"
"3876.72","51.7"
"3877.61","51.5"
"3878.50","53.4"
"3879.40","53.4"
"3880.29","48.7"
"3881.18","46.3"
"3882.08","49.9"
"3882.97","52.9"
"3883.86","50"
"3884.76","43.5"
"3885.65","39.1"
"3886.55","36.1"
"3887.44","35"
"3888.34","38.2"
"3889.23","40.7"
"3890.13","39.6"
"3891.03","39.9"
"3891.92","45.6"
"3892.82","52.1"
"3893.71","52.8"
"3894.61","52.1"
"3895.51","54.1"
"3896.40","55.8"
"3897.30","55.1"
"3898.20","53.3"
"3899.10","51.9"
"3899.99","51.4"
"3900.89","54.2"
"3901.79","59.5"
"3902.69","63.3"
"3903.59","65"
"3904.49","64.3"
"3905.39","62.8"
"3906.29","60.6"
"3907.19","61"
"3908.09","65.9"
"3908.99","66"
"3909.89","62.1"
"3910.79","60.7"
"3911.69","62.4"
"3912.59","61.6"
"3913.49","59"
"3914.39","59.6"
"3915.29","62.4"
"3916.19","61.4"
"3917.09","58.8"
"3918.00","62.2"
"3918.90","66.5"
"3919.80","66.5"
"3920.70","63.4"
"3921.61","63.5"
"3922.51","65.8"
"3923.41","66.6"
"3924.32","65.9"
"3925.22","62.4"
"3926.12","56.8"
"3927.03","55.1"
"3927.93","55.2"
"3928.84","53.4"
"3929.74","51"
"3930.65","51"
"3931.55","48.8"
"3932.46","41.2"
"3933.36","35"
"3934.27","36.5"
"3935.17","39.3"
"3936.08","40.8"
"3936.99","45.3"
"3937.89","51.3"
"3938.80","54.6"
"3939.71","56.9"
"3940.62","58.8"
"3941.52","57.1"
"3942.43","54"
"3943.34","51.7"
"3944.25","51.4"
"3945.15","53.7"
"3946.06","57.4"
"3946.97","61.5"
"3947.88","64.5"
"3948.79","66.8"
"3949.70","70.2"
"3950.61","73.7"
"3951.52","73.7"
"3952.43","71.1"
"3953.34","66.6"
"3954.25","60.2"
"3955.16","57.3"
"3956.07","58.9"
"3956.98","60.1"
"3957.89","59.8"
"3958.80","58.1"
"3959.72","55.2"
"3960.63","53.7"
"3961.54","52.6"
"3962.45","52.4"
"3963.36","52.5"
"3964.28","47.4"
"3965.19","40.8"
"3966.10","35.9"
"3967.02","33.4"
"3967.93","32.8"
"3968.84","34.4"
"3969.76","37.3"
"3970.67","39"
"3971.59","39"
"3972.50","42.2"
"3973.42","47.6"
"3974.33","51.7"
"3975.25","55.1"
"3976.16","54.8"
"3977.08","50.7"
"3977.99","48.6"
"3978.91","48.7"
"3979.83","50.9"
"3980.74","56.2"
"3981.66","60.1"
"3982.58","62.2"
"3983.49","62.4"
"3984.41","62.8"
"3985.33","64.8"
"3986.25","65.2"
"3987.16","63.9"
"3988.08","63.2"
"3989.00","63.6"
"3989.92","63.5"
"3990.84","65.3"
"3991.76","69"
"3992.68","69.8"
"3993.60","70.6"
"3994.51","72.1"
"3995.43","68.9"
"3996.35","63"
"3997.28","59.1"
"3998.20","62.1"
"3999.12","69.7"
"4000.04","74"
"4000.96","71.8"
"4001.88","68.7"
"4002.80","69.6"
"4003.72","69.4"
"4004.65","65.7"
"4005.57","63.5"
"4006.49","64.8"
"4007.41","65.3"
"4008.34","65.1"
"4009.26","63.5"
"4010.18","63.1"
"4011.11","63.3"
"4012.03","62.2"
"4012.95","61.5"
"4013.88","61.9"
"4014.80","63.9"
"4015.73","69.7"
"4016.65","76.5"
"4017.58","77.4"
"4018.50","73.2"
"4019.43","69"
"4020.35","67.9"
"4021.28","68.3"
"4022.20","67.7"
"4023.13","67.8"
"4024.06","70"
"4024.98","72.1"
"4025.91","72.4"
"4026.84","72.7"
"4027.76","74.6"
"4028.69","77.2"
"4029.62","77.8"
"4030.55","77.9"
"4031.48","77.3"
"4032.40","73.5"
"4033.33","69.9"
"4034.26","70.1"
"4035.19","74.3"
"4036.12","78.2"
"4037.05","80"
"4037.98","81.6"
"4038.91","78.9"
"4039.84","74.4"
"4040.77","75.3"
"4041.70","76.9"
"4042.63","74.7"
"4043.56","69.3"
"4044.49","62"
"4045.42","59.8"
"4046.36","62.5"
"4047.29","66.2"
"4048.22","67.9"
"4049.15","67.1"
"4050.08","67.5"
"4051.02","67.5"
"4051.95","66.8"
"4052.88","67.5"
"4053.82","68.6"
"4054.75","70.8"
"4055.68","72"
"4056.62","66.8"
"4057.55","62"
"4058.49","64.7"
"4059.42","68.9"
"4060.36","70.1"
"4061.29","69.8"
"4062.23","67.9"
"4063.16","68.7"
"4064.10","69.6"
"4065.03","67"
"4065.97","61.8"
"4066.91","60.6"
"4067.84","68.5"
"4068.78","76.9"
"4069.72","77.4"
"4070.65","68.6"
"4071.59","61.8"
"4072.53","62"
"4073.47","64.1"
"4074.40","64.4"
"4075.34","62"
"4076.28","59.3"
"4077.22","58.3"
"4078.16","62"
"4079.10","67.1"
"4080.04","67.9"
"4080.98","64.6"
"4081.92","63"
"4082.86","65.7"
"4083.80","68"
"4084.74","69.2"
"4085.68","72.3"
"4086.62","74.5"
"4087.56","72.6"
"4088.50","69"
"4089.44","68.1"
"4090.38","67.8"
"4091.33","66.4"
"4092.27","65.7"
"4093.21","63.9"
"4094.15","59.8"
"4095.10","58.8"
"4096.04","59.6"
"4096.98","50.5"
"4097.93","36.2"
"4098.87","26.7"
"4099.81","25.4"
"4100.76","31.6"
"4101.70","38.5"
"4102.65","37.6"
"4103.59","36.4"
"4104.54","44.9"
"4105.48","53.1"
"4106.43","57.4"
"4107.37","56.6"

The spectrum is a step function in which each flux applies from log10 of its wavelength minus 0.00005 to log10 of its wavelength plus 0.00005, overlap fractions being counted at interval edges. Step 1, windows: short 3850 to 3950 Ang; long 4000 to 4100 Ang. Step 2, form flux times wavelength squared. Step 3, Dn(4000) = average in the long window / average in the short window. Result 1.27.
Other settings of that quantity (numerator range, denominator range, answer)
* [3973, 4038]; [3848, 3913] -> 1.22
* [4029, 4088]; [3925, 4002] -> 1.29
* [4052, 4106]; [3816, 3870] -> 1.23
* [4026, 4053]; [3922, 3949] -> 1.42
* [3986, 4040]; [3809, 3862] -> 1.38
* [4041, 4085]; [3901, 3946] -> 1.25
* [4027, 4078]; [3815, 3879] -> 1.36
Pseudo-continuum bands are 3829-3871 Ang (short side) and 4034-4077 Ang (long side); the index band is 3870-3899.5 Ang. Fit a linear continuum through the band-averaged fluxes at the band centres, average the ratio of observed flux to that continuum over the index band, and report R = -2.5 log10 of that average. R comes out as 0.170 mag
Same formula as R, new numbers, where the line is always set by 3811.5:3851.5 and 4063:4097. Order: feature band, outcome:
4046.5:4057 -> -0.060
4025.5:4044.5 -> -0.183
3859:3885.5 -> -0.112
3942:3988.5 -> 0.095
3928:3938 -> 0.274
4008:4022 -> -0.081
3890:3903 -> 0.077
